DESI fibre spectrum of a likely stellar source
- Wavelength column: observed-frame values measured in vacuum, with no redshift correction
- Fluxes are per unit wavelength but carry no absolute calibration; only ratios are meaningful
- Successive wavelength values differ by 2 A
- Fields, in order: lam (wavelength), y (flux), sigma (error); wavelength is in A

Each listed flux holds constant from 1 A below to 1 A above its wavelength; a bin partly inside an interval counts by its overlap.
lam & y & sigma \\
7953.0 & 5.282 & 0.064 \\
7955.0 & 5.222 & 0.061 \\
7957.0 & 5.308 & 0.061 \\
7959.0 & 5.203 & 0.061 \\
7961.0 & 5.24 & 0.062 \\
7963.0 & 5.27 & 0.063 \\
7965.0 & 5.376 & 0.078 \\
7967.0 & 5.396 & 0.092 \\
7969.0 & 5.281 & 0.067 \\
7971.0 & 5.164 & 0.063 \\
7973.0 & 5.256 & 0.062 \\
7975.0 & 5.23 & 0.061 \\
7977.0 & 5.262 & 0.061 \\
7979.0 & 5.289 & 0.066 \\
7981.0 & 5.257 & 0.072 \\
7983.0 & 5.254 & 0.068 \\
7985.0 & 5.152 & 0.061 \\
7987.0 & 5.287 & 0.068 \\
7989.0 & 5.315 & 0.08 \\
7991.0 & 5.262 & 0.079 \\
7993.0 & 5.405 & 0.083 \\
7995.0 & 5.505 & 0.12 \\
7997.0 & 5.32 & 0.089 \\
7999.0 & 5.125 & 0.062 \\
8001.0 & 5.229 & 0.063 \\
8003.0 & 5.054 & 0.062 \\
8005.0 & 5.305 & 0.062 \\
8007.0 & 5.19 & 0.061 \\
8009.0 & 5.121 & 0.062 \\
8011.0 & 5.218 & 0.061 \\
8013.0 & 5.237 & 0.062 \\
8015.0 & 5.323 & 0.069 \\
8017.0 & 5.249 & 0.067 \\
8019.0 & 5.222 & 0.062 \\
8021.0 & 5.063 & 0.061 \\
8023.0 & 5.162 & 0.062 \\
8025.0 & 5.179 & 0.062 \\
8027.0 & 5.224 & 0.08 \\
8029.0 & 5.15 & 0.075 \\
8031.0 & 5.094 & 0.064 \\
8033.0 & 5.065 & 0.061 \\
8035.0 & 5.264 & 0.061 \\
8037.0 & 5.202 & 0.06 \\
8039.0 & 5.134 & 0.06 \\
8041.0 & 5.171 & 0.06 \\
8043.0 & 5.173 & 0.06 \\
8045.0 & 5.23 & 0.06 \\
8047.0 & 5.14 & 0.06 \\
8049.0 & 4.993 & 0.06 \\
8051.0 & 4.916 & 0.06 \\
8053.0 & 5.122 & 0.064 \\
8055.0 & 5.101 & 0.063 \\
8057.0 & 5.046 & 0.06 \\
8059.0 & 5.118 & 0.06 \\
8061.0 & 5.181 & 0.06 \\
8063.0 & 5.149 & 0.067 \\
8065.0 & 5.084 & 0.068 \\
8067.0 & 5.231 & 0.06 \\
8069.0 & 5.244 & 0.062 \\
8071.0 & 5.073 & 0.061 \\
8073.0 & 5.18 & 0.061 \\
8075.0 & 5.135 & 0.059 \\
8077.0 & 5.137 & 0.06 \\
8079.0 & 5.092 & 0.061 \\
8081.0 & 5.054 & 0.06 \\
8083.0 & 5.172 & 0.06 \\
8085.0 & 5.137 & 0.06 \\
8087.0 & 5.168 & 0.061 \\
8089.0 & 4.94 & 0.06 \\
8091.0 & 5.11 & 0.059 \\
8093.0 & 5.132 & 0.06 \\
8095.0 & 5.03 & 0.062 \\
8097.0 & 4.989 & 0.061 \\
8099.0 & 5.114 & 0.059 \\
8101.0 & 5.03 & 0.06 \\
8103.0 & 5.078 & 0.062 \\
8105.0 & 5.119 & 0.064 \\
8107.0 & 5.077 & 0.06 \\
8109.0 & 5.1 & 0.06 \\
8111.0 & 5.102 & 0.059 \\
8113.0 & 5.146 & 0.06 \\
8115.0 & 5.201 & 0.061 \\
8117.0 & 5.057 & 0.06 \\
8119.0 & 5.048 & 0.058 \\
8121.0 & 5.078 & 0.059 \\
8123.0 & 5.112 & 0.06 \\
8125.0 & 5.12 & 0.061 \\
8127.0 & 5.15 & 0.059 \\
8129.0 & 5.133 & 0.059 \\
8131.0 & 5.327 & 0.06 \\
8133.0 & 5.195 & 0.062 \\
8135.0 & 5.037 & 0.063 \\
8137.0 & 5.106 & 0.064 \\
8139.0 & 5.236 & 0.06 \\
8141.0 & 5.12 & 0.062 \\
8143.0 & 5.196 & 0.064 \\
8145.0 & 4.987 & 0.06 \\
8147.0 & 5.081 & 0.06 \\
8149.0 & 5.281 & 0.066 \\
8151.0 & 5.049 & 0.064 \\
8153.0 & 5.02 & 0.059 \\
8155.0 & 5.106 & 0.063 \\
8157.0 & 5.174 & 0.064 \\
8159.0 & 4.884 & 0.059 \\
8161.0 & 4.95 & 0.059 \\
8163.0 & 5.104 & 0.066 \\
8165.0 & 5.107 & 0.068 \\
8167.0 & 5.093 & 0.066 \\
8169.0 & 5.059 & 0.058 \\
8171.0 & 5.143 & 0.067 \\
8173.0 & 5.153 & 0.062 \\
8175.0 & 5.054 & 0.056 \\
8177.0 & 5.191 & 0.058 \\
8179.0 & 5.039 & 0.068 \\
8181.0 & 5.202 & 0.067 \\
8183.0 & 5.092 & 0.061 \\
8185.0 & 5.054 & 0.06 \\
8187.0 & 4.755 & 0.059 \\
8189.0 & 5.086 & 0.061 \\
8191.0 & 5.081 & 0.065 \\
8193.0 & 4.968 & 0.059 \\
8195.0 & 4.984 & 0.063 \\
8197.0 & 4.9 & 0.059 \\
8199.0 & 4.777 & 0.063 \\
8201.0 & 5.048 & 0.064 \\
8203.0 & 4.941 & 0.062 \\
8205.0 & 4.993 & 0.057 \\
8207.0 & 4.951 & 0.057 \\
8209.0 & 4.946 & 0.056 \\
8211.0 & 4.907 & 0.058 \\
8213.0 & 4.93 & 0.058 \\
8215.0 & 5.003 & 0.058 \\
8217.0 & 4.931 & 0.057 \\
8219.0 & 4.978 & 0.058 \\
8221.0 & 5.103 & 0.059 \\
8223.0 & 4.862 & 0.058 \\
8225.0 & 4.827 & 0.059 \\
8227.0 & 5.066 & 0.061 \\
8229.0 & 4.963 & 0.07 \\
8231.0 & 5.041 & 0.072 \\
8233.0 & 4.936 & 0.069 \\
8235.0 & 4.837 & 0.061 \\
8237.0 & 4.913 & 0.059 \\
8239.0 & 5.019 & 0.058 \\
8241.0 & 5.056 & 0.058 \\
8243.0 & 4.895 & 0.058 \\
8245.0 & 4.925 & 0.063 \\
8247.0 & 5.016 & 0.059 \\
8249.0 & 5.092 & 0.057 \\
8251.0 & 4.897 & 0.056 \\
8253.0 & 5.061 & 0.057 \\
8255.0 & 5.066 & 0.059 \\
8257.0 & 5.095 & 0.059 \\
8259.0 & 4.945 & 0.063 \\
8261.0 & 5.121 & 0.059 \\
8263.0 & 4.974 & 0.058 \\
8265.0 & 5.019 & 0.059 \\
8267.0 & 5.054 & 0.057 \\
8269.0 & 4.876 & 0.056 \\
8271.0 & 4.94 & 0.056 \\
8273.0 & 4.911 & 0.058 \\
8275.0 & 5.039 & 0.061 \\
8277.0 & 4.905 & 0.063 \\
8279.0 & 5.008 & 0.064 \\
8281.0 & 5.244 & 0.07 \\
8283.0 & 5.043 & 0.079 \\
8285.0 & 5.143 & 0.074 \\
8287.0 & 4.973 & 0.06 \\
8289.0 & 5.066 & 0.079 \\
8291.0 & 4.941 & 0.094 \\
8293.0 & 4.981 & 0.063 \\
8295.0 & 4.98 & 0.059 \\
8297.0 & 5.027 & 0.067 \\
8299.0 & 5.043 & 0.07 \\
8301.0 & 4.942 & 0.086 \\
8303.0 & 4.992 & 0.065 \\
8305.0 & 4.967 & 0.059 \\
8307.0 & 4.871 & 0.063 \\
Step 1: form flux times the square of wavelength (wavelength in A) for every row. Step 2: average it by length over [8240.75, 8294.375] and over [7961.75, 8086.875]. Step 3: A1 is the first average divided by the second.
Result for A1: 1.0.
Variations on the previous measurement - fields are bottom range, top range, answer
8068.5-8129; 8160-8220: 1.00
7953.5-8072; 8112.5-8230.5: 1.01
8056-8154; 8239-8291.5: 1.02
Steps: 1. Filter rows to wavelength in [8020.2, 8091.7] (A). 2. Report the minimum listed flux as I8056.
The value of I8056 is 4.916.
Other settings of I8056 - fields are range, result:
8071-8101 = 4.94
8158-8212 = 4.755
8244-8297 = 4.876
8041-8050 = 4.993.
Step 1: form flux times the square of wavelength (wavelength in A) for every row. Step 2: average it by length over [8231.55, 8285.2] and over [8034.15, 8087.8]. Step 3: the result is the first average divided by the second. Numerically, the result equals 1.0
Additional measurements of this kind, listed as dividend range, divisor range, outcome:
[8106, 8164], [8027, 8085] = 1.02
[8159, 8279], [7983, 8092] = 1.01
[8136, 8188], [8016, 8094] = 1.02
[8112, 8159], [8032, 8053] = 1.02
